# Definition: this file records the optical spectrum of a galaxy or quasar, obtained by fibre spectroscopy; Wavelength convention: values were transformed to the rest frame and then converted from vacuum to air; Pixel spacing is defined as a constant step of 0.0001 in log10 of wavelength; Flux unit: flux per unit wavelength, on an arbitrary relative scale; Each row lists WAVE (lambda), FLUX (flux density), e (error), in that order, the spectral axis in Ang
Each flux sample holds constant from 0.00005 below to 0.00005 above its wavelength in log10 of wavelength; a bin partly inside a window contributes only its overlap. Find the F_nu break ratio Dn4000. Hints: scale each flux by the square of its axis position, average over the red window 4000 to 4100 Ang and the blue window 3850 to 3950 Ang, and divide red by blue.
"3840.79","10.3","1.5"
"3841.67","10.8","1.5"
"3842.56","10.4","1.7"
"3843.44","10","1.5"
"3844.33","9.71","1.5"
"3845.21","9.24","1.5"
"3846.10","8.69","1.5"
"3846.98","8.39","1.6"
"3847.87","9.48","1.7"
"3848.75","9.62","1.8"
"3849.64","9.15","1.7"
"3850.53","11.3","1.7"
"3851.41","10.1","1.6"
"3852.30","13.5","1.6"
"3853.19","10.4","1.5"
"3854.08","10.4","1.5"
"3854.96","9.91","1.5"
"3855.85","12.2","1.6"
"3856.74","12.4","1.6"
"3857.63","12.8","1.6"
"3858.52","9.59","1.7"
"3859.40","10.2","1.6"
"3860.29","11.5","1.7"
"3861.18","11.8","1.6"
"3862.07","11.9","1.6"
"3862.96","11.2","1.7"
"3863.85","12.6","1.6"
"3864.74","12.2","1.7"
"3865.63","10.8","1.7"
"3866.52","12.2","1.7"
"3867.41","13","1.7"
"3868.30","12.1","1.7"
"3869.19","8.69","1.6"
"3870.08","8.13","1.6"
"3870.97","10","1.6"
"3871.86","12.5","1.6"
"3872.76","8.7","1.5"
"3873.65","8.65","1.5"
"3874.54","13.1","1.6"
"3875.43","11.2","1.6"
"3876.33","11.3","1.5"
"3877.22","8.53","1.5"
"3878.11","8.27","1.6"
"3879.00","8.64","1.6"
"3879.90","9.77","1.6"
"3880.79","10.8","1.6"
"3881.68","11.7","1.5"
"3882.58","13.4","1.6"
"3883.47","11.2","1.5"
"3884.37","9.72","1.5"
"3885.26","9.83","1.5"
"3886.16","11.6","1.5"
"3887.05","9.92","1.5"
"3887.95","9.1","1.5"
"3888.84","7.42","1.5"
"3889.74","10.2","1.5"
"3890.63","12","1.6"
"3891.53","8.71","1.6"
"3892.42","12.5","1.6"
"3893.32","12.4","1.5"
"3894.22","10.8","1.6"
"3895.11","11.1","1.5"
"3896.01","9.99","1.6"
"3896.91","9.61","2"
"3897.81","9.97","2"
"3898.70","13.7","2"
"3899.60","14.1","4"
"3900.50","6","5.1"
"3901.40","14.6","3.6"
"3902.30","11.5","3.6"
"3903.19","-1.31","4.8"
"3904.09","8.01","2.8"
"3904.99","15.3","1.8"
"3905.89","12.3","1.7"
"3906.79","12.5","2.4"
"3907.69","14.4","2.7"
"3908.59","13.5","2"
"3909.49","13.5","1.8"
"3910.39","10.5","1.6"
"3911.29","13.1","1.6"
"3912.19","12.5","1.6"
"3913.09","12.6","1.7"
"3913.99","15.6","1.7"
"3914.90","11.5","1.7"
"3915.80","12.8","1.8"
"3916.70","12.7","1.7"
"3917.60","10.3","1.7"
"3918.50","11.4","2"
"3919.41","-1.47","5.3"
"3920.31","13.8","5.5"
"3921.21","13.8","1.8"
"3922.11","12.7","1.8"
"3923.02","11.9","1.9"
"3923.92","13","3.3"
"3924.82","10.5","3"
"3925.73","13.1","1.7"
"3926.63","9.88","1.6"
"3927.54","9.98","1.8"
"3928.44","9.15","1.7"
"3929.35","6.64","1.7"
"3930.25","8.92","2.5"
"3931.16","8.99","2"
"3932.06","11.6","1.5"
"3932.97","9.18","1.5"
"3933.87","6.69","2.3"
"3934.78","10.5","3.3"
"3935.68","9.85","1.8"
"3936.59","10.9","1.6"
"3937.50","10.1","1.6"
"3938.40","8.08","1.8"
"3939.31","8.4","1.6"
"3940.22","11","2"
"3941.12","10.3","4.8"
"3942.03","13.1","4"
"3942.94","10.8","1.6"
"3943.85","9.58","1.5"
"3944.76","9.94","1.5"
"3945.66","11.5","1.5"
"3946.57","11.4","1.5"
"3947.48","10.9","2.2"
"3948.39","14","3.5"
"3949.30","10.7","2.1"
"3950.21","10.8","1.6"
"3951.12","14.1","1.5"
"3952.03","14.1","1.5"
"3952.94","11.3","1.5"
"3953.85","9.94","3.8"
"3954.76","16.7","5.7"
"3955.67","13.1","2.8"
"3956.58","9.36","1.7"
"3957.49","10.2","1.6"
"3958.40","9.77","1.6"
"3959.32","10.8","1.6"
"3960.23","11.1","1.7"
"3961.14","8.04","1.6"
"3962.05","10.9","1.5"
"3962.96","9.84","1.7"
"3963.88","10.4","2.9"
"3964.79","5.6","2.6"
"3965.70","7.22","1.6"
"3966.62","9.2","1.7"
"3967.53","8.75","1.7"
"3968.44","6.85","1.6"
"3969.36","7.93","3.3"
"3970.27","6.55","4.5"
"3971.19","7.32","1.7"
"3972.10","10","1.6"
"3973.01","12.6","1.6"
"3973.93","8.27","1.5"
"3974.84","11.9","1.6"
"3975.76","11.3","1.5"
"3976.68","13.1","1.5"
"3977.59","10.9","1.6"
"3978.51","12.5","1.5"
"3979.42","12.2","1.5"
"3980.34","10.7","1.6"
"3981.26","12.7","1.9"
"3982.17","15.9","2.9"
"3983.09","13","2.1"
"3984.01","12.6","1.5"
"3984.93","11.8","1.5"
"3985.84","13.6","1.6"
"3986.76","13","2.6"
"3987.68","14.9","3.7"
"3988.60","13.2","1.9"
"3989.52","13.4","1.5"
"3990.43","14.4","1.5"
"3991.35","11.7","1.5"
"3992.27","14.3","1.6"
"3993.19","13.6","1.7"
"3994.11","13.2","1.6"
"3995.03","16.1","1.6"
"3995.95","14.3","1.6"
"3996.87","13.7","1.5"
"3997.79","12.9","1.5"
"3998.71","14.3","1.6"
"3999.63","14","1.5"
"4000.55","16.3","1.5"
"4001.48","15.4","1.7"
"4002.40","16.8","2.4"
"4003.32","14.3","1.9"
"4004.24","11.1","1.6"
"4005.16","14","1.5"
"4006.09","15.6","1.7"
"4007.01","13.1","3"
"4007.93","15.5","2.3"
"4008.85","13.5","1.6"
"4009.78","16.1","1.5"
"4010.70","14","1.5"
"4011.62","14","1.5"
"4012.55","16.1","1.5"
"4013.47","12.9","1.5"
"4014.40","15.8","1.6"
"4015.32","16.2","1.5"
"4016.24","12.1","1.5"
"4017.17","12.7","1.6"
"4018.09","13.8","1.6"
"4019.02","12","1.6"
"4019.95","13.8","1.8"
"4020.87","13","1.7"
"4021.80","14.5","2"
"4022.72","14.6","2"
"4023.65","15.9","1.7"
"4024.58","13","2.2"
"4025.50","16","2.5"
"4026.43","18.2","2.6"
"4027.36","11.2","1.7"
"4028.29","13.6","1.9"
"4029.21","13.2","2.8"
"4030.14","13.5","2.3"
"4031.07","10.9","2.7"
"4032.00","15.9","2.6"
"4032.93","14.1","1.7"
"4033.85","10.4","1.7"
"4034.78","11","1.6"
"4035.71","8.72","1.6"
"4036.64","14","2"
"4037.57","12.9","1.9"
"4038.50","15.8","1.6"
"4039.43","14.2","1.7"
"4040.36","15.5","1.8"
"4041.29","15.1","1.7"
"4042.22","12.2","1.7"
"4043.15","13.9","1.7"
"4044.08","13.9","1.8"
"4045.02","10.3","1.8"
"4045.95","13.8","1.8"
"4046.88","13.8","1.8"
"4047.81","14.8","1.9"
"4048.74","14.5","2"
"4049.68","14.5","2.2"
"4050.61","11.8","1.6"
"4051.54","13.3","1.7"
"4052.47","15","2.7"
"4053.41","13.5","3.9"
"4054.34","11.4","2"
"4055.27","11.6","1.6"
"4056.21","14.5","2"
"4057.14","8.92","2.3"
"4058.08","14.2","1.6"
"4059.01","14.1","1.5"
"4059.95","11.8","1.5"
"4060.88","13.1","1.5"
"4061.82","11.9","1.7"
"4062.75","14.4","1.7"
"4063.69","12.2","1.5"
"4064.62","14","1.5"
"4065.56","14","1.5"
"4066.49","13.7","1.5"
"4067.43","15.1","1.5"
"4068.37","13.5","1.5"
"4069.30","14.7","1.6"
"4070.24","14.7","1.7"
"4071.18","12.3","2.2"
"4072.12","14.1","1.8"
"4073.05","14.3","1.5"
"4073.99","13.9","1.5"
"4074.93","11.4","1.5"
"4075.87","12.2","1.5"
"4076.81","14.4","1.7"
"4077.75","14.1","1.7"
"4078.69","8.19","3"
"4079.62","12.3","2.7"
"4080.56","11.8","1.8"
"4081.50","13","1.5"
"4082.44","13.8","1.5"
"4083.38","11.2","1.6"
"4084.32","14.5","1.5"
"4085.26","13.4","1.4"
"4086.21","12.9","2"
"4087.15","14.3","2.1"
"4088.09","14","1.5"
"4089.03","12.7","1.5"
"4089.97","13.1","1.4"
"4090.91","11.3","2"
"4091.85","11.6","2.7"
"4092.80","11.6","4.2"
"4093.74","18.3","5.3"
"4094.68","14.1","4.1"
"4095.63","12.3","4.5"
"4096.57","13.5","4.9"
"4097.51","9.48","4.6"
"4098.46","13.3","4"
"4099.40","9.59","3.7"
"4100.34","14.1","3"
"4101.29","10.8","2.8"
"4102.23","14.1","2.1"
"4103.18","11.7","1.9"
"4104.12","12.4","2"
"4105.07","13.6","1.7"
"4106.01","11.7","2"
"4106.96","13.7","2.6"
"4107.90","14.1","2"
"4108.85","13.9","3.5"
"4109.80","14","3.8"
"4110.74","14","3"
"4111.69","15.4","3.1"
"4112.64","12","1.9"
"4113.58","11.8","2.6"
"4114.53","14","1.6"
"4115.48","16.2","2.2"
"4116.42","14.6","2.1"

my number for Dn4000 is 1.3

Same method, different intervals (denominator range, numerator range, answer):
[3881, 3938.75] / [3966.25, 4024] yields 1.26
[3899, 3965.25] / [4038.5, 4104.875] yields 1.30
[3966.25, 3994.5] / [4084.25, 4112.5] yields 1.19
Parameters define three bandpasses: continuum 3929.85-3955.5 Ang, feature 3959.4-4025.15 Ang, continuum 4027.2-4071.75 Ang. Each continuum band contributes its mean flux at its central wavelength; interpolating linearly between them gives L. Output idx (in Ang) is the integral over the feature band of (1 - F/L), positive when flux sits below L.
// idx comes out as -3.3 Ang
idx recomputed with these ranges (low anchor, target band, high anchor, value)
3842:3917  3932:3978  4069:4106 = 5.2 Ang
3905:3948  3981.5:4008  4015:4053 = -2.8 Ang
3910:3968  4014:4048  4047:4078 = -2.5 Ang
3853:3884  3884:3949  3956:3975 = -4.7 Ang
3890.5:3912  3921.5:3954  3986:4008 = 4.3 Ang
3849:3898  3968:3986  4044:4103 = 1.3 Ang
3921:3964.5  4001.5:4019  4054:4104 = -3.6 Ang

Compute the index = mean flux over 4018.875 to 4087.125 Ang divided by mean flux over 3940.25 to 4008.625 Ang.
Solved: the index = 1.11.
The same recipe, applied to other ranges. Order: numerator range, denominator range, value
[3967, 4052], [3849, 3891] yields 1.23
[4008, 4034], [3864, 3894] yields 1.33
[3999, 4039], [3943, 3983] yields 1.30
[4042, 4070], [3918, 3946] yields 1.31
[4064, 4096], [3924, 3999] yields 1.19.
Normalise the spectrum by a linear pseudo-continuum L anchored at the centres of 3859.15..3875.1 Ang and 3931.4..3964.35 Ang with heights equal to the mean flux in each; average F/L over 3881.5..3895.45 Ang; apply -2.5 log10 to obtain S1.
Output 0.03 mag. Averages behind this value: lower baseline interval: 11.1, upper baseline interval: 10.8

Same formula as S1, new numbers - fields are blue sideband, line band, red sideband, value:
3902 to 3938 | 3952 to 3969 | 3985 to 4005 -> 0.24 mag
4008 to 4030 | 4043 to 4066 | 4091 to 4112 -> 0.04 mag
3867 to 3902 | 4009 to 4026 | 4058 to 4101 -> -0.16 mag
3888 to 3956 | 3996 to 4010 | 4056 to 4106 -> -0.20 mag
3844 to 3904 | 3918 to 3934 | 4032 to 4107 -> 0.12 mag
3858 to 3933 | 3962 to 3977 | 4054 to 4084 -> 0.27 mag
